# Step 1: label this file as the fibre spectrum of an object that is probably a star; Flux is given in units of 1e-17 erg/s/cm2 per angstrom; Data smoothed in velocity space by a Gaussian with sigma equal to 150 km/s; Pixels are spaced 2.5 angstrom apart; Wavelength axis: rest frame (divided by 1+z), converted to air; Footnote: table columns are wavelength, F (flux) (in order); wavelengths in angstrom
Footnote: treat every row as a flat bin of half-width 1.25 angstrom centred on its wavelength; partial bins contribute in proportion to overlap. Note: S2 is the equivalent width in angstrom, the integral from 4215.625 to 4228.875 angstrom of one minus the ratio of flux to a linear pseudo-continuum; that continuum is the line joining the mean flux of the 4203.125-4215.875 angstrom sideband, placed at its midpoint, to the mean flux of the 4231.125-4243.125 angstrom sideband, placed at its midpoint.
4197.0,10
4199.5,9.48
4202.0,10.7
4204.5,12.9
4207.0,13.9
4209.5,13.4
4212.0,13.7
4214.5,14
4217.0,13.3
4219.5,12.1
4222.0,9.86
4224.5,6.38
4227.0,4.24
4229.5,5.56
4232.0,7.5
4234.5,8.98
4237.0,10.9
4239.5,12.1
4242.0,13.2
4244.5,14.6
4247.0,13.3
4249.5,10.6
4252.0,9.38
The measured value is 3.5 angstrom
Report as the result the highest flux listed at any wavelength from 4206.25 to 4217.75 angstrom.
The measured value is 14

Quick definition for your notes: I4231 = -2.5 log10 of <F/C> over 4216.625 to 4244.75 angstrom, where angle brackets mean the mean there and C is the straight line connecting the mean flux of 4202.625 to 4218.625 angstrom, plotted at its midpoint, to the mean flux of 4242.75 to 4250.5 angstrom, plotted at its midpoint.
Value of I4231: 0.34 mag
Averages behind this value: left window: 13.4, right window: 12.9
